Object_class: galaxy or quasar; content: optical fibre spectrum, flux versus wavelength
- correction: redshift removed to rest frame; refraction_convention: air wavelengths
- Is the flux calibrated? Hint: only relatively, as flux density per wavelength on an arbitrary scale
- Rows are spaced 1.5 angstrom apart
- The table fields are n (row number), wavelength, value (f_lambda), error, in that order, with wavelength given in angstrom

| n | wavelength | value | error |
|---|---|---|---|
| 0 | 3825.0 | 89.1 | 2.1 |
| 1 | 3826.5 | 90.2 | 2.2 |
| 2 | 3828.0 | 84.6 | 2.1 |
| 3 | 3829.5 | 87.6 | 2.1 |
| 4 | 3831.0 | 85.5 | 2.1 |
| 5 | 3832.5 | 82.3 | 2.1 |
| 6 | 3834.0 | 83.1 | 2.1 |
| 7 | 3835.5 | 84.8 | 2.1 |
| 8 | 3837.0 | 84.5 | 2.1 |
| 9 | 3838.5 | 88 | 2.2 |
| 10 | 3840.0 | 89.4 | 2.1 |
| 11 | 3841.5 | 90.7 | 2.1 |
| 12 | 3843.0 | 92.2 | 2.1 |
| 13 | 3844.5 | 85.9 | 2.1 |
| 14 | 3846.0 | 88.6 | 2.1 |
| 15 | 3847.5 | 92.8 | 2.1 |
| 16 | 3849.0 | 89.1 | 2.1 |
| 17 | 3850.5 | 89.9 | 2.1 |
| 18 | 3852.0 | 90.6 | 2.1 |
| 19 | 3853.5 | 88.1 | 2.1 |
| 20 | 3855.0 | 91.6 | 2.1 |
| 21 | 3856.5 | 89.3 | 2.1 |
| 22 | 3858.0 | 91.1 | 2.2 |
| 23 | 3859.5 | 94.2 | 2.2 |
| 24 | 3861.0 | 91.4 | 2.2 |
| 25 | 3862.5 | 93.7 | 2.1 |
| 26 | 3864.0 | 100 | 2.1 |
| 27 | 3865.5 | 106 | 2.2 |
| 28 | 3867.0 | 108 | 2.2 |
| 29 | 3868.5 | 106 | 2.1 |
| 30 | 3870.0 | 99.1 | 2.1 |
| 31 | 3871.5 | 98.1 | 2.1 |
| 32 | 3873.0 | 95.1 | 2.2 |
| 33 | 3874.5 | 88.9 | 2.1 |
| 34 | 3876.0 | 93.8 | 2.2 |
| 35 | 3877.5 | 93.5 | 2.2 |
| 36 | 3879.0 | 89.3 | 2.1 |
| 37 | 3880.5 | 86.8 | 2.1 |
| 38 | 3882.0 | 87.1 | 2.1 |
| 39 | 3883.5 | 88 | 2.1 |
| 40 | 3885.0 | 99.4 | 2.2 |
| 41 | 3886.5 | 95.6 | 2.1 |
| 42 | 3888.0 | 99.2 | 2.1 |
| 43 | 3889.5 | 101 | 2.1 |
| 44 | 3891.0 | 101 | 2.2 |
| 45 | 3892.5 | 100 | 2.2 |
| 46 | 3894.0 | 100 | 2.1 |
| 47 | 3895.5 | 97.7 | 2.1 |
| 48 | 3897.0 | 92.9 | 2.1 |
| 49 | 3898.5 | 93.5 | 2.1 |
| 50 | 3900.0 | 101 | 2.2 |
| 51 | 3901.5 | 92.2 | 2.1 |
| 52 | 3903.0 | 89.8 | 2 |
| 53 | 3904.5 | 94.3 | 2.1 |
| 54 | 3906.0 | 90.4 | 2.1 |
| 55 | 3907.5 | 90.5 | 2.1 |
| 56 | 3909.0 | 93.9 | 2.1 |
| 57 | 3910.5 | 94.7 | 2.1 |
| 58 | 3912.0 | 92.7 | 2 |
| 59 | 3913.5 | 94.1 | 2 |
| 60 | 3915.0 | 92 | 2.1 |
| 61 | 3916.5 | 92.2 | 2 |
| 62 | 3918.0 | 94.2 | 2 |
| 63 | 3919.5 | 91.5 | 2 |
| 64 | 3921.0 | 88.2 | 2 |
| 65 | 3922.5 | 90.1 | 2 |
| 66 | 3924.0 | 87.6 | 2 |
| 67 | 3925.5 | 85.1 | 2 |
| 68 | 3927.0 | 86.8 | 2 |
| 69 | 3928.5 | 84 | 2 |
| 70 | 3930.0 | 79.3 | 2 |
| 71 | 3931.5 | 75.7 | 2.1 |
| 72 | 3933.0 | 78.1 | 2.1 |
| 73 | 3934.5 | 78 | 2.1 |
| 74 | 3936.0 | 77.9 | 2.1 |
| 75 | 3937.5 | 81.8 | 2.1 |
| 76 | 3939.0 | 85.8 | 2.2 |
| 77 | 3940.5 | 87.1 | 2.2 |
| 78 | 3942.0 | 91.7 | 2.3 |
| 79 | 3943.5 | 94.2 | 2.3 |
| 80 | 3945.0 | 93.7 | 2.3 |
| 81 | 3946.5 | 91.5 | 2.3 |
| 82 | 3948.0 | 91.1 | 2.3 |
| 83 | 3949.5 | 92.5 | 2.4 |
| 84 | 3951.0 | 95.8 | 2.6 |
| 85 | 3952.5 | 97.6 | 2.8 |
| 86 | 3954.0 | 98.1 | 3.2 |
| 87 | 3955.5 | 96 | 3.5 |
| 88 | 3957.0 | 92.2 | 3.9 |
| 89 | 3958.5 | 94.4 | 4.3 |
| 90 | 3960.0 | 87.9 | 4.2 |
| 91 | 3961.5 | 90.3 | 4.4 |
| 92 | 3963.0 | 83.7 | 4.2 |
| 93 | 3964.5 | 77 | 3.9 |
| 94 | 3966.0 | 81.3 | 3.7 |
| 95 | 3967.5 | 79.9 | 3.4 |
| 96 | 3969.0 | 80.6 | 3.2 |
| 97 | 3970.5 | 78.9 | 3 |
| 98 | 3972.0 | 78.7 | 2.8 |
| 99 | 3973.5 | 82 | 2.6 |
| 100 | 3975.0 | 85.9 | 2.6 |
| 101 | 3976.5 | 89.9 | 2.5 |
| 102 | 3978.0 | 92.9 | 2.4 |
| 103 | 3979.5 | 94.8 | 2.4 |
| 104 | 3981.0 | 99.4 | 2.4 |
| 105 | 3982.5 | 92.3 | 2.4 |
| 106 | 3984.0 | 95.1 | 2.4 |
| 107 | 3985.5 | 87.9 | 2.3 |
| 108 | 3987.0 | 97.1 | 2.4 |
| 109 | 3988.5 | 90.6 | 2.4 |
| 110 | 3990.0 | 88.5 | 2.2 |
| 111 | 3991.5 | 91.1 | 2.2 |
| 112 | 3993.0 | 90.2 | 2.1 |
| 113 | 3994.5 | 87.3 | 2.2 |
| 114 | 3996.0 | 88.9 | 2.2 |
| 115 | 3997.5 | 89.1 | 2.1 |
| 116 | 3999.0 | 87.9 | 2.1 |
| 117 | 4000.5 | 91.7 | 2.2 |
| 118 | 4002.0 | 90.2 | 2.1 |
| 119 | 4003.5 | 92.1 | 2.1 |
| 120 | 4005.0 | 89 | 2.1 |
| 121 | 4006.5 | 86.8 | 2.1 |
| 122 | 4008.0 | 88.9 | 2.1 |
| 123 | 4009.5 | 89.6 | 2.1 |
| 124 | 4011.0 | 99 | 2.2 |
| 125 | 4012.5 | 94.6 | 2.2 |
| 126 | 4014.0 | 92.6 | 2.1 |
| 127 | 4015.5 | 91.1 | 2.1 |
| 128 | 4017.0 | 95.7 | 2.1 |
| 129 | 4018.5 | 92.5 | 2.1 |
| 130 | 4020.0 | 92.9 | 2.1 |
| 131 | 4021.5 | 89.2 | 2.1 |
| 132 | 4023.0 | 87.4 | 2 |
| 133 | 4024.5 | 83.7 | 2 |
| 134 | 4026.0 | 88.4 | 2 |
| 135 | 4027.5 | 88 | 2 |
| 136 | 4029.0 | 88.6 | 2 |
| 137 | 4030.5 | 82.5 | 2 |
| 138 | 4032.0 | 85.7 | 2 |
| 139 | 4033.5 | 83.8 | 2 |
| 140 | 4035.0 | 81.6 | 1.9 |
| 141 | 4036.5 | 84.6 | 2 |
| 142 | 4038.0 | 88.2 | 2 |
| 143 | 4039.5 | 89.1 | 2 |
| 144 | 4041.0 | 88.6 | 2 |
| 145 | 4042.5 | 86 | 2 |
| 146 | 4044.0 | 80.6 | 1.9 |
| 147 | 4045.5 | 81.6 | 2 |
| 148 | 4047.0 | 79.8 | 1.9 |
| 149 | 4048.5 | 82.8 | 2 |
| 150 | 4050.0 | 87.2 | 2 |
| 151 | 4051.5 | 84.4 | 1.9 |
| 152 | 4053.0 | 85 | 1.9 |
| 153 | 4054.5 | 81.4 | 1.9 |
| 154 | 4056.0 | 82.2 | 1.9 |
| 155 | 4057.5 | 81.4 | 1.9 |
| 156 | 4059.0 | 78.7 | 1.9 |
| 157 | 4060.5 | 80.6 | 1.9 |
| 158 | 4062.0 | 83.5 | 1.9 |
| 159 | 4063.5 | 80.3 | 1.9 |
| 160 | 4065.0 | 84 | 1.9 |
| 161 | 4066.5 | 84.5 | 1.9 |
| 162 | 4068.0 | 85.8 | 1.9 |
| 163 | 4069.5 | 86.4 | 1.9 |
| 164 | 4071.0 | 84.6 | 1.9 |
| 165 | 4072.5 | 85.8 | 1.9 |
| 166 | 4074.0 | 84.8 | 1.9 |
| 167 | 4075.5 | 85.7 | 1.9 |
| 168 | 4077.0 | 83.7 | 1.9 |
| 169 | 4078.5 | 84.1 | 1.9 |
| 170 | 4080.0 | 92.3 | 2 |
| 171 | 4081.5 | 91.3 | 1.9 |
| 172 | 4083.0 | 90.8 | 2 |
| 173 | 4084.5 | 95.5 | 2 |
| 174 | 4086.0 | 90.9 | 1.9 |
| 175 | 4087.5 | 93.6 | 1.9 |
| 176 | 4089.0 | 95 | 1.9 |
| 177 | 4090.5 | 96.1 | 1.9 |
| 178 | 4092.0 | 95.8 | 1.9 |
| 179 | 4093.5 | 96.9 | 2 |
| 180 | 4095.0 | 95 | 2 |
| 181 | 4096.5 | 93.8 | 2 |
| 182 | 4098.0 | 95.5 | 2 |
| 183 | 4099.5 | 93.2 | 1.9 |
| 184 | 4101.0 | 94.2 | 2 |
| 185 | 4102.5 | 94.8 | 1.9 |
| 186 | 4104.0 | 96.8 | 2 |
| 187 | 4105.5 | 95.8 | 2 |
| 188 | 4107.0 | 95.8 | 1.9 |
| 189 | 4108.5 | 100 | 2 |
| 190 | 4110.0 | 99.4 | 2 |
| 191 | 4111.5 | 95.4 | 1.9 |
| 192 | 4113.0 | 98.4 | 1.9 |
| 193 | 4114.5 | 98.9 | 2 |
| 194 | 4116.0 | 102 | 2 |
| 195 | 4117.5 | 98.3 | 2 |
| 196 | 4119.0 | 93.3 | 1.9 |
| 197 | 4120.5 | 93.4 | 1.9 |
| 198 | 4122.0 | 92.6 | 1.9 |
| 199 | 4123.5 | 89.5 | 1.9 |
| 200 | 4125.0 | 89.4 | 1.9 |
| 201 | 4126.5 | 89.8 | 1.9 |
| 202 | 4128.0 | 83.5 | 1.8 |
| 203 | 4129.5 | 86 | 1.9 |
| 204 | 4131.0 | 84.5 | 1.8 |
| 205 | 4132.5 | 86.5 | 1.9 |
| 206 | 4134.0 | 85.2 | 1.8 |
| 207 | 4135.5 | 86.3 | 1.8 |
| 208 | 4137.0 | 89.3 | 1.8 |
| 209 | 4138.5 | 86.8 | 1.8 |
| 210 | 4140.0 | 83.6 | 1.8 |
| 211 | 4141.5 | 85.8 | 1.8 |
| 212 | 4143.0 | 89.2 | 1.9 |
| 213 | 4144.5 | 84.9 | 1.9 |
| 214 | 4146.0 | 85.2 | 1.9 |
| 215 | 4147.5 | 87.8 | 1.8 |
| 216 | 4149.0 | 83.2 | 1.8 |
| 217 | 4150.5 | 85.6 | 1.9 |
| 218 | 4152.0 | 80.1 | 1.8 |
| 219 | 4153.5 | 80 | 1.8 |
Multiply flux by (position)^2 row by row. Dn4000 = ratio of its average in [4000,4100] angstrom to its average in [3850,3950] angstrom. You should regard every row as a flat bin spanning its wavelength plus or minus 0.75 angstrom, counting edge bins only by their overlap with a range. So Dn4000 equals 1.0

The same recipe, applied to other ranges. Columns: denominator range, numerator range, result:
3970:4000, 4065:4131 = 1.09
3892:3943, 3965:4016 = 1.03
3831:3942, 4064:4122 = 1.13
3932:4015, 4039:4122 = 1.06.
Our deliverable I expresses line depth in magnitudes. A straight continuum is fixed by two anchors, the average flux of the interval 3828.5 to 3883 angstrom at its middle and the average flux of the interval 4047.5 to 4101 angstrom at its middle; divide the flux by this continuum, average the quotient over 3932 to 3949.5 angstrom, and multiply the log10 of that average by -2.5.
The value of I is 0.04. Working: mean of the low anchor 91.5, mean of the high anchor 87.8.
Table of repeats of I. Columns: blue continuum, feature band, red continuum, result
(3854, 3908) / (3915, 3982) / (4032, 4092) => 0.05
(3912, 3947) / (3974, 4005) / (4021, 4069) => -0.07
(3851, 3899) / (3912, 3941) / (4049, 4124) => 0.10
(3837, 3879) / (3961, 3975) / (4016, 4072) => 0.09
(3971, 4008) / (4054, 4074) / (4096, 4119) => 0.14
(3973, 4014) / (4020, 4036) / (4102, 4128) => 0.07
